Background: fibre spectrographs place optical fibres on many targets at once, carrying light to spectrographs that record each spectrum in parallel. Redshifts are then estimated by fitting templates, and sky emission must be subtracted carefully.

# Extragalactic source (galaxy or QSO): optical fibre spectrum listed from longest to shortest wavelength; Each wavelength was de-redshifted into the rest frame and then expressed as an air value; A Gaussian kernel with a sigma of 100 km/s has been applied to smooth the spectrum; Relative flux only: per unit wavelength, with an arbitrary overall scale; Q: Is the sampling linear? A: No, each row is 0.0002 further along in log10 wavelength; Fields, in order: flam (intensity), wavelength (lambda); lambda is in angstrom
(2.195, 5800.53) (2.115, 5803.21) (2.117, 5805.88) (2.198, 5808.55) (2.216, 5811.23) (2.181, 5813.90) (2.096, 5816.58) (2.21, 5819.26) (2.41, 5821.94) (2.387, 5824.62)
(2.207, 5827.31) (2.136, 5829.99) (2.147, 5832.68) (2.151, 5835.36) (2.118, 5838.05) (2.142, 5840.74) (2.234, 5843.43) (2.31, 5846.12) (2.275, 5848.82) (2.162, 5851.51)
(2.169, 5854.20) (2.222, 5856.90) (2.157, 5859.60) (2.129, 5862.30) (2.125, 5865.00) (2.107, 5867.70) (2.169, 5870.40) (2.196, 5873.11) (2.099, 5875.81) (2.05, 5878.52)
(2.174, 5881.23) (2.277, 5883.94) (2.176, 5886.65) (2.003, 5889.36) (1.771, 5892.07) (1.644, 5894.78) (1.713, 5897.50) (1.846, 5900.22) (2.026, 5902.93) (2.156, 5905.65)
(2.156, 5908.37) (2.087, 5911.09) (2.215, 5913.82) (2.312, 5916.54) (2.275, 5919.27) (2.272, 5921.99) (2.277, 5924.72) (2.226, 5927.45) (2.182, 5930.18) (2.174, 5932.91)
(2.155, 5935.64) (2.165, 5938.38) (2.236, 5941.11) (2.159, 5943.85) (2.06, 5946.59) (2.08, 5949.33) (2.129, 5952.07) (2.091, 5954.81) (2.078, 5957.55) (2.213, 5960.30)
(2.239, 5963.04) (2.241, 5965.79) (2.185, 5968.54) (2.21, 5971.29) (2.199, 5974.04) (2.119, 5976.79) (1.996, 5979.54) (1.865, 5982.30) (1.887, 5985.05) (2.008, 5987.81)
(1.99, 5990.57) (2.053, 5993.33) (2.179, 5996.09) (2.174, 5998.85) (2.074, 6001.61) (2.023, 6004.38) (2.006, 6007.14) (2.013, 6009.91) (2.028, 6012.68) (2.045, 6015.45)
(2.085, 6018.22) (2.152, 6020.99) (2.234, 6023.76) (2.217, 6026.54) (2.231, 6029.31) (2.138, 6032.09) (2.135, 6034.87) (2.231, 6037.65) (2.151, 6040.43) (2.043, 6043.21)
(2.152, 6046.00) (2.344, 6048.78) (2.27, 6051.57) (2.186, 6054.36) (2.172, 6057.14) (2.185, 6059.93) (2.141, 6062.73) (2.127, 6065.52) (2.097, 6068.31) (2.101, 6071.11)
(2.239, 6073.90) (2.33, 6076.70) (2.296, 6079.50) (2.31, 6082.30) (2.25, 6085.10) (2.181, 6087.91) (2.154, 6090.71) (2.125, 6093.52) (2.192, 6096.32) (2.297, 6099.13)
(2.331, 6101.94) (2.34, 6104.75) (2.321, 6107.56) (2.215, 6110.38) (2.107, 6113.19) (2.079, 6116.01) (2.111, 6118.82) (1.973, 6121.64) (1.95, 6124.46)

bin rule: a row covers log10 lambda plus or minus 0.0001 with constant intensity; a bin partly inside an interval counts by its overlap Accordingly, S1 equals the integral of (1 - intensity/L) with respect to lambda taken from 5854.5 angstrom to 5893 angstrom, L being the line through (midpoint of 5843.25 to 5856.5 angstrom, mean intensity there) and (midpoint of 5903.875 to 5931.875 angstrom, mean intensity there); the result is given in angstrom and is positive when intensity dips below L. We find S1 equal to 1.7 angstrom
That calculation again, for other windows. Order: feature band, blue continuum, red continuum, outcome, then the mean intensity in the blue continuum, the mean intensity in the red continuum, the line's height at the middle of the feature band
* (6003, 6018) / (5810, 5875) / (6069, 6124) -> 1.17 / 2.19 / 2.2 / 2.2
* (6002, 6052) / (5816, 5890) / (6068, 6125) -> 1.29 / 2.18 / 2.2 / 2.19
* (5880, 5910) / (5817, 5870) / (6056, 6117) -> 2.80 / 2.2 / 2.21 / 2.2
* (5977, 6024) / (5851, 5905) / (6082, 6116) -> 2.34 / 2.06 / 2.23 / 2.15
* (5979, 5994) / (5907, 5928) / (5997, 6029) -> 1.23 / 2.23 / 2.1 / 2.14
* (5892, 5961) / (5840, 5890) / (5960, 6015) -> 0.51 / 2.17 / 2.08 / 2.13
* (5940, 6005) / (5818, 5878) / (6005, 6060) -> 1.77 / 2.19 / 2.15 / 2.16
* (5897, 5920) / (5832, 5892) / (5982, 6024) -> 0.26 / 2.16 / 2.05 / 2.12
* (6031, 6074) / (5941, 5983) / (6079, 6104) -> 0.75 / 2.13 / 2.24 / 2.21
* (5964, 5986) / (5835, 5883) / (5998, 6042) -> 0.40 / 2.17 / 2.12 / 2.13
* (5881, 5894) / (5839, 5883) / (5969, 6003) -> 0.58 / 2.17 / 2.07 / 2.15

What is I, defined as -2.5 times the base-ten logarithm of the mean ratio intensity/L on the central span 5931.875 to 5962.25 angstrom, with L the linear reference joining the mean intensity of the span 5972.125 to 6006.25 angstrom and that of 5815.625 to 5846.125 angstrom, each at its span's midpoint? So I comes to -0.03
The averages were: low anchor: 2.21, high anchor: 2.05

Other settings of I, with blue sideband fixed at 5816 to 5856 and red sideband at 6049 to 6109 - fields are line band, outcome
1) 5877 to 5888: 0.02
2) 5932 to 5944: 0.02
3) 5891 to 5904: 0.23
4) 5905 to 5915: 0.03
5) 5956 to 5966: 0.02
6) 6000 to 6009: 0.09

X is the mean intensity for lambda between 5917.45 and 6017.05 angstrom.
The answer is 2.12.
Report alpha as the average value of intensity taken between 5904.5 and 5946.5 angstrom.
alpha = 2.2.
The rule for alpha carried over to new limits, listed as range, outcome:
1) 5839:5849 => 2.23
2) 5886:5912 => 1.95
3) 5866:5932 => 2.1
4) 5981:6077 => 2.12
